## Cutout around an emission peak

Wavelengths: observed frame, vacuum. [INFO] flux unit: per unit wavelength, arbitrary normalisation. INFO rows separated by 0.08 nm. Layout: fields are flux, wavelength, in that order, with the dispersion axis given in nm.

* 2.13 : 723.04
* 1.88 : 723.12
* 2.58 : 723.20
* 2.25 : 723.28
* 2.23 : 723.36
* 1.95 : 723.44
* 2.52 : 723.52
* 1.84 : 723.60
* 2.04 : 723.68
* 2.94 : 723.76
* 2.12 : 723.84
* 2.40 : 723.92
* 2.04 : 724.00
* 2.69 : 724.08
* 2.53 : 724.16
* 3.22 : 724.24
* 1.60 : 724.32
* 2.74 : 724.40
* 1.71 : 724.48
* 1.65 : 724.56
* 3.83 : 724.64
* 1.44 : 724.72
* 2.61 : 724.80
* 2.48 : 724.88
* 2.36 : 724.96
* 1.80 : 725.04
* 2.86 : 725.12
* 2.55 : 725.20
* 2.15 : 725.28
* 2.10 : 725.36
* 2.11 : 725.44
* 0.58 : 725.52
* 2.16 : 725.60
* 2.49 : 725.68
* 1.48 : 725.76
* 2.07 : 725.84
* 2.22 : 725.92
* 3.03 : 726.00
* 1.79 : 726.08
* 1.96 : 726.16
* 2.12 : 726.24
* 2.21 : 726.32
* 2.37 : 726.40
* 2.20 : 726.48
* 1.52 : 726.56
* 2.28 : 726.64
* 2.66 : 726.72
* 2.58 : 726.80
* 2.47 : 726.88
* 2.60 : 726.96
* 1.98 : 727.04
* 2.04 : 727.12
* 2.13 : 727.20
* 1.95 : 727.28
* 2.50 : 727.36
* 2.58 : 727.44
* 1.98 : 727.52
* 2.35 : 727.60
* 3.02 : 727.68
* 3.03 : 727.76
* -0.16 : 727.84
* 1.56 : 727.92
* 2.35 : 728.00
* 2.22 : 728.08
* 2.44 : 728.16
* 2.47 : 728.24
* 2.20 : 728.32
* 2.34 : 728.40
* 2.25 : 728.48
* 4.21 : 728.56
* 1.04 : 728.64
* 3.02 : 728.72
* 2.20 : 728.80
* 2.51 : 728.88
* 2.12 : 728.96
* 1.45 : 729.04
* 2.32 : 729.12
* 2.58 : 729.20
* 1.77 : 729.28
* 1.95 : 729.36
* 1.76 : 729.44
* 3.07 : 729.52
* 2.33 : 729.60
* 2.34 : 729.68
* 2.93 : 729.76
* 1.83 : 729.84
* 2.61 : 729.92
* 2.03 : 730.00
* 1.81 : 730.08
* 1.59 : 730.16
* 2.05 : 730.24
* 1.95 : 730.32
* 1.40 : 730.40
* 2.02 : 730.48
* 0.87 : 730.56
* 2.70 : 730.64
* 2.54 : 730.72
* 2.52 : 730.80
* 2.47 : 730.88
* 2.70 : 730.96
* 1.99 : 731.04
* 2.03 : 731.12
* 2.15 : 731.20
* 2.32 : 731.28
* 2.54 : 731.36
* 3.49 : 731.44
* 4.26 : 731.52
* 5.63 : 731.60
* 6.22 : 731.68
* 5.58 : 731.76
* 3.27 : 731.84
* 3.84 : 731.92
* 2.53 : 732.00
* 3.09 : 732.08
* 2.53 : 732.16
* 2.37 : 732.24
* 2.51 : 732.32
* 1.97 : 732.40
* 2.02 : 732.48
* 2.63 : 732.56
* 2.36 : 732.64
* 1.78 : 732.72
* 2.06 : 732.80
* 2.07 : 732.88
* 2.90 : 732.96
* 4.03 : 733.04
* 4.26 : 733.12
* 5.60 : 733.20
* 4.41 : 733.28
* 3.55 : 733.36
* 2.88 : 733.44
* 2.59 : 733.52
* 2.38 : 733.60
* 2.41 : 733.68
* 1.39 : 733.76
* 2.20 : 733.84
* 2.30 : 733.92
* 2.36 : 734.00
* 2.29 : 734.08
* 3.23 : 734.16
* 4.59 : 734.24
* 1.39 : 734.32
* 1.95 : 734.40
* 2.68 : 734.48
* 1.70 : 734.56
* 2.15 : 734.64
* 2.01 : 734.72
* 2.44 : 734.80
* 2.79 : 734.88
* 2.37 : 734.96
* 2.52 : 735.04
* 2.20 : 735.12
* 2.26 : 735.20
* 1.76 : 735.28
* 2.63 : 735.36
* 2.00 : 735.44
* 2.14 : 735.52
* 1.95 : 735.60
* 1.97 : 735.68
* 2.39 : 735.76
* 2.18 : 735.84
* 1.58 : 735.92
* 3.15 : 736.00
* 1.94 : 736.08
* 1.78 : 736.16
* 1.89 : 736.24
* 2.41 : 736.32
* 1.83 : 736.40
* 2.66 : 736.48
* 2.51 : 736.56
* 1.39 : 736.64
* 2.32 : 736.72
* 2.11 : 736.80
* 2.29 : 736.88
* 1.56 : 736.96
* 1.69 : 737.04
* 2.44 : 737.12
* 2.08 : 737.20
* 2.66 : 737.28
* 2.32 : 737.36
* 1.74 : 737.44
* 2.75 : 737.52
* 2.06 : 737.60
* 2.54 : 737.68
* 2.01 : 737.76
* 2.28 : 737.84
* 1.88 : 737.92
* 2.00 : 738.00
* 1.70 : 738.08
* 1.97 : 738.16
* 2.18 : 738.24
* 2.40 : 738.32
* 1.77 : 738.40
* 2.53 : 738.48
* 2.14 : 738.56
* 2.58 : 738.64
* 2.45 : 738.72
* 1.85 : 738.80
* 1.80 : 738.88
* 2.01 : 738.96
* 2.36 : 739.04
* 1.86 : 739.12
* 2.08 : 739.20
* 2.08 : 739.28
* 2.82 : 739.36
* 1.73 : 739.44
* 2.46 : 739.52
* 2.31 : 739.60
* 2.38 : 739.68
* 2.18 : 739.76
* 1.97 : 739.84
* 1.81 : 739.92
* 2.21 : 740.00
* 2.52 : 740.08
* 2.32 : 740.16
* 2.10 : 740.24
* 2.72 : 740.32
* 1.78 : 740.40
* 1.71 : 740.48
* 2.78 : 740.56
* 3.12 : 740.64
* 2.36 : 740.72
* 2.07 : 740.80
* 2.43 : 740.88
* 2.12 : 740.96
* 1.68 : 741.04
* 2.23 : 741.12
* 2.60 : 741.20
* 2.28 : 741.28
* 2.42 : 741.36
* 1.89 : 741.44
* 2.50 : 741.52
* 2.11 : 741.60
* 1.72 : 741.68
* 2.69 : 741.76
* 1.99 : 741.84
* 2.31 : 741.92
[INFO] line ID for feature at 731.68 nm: [S II] 6716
